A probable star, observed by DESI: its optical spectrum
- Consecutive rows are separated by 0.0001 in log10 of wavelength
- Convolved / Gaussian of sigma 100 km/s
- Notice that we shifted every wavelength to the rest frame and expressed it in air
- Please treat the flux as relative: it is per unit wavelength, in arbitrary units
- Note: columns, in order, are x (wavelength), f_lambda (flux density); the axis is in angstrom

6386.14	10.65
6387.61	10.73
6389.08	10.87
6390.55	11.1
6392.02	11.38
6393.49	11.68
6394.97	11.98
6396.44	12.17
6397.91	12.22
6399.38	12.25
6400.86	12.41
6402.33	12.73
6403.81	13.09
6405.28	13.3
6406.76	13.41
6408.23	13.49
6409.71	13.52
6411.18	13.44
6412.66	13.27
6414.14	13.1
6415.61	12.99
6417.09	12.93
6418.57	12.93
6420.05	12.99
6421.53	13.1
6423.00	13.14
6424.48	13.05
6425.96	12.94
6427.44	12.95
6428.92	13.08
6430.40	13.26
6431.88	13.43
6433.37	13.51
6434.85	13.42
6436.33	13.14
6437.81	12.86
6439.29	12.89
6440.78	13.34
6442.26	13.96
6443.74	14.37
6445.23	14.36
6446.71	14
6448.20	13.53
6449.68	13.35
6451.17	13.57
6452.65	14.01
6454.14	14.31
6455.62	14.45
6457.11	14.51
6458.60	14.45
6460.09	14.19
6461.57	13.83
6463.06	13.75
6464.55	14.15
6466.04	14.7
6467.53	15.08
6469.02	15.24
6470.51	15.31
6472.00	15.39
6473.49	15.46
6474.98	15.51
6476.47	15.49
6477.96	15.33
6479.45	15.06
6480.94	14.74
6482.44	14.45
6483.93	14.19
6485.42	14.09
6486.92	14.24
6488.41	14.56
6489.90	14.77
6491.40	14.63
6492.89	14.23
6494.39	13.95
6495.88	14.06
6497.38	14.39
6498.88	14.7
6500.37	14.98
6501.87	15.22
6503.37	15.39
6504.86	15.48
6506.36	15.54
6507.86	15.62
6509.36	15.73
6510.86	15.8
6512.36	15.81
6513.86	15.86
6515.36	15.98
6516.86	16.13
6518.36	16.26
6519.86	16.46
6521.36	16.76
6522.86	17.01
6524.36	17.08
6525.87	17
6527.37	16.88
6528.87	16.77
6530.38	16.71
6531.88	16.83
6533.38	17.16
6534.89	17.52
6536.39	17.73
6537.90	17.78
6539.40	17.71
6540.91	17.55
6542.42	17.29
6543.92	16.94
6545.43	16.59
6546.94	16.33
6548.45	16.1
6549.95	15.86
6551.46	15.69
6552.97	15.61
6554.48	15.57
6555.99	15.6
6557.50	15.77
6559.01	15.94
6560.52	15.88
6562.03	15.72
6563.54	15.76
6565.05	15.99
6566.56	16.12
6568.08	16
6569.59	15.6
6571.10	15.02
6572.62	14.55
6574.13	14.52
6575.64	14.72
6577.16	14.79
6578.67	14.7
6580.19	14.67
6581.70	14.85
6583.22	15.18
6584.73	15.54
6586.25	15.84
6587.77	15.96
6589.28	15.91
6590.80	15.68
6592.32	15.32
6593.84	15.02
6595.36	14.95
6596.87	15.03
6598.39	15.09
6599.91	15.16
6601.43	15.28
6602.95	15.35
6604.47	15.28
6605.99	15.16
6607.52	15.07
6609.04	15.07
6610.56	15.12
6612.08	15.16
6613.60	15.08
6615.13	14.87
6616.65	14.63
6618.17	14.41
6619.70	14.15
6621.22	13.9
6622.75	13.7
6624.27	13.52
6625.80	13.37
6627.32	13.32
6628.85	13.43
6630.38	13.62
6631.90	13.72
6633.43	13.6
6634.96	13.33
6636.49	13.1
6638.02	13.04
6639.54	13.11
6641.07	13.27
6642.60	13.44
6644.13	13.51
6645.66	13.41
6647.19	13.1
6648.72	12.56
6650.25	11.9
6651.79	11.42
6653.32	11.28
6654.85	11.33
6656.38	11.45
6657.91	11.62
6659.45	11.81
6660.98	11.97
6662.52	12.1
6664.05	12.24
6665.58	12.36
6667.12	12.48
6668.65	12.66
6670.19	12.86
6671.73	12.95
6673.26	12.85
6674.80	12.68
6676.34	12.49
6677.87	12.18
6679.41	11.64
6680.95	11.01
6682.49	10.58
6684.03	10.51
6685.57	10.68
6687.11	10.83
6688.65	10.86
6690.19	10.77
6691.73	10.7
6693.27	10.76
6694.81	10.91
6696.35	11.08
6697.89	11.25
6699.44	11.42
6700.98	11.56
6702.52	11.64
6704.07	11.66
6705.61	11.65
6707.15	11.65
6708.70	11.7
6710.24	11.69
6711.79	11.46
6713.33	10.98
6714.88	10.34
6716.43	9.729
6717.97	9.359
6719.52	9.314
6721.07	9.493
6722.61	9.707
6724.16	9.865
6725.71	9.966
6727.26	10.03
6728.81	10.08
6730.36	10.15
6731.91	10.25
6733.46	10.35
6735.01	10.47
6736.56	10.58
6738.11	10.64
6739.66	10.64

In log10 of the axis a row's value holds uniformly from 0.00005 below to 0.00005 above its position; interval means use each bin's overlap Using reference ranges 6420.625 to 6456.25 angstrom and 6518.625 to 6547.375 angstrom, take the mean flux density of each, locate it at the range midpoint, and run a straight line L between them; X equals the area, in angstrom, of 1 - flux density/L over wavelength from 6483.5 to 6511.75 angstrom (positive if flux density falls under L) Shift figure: 1.6 angstrom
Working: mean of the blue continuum 13.5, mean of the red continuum 17.1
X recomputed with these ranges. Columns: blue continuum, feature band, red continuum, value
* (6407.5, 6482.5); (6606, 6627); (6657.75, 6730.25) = -4.2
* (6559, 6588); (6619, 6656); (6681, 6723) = 0.1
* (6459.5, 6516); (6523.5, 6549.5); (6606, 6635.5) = -4.2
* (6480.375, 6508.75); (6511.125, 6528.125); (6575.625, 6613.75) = -1.9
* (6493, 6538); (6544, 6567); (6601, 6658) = -1.1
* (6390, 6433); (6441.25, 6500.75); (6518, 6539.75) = 1.9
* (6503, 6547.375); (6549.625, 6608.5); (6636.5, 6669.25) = -2.2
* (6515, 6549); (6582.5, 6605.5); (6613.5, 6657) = -1.0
